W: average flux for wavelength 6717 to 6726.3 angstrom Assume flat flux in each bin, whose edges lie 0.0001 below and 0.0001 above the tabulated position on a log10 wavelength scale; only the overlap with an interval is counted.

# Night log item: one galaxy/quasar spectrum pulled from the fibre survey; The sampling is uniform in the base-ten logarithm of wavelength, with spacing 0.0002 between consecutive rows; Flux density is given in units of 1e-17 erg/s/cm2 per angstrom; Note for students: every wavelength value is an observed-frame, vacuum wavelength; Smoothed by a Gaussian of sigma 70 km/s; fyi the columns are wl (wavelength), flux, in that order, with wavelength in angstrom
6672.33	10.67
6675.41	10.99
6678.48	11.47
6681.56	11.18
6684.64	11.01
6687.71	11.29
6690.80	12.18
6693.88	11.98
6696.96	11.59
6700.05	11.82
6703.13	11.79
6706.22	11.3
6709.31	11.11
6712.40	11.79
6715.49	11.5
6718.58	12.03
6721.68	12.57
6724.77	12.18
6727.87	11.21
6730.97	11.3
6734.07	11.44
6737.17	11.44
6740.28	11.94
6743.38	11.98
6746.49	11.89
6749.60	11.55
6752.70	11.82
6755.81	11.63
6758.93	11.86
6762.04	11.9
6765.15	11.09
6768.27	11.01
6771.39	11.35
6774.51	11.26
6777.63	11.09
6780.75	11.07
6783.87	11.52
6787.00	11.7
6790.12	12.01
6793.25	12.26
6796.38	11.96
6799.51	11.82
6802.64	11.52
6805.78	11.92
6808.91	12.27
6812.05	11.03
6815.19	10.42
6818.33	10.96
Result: 12.3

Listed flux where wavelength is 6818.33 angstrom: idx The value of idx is 10.96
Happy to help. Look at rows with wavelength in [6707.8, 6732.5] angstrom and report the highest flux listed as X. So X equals 12.57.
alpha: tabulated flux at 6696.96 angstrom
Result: 11.59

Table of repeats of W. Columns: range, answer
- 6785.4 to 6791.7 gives 11.9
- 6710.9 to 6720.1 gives 11.8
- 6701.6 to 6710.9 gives 11.4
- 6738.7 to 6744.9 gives 12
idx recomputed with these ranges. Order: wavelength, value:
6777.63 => 11.09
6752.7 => 11.82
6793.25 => 12.26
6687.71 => 11.29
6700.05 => 11.82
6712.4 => 11.79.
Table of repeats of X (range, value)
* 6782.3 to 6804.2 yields 12.26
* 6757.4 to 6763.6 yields 11.9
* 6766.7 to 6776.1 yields 11.35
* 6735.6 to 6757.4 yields 11.98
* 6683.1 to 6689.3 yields 11.29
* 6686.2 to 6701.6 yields 12.18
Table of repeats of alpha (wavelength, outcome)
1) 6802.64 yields 11.52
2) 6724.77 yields 12.18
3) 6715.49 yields 11.5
